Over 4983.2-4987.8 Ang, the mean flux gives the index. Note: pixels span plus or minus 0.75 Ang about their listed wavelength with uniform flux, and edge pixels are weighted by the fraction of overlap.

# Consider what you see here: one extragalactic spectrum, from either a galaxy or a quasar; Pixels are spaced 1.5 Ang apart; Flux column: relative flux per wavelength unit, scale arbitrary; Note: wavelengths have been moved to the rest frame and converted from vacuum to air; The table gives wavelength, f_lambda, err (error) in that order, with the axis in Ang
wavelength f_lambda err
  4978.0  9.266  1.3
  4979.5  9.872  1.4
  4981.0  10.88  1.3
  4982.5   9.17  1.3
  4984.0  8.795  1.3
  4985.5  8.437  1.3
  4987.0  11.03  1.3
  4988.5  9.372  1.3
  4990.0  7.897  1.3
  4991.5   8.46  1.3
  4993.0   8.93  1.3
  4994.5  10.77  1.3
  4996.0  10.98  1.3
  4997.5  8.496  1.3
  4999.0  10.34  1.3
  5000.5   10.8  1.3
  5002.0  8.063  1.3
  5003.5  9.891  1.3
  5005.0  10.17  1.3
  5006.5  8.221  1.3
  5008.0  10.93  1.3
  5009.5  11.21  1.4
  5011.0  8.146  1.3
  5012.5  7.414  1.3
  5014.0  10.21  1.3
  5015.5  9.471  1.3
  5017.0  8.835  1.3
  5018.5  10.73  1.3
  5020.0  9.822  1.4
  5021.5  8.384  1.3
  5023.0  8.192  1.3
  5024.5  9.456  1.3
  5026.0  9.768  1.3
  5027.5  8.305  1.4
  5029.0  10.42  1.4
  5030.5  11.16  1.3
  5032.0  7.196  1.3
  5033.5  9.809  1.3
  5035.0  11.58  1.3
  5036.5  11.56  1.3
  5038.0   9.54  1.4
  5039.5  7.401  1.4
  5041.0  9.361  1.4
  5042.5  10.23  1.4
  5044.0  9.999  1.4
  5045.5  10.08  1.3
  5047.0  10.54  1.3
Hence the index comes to 9.42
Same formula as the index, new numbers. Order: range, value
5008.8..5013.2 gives 8.91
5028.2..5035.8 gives 10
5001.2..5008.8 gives 9.48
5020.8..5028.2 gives 8.83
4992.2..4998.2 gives 9.79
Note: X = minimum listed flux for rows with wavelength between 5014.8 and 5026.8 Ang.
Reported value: 8.192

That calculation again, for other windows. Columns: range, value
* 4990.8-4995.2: 8.46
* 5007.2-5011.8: 8.146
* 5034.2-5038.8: 9.54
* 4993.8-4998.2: 8.496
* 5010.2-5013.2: 7.414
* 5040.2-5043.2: 9.361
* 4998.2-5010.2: 8.063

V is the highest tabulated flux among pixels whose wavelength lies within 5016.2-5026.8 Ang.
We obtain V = 10.73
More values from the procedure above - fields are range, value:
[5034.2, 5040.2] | 11.58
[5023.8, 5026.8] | 9.768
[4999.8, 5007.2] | 10.8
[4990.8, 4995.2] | 10.77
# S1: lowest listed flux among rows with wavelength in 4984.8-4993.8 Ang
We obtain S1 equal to 7.897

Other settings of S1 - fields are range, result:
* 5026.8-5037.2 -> 7.196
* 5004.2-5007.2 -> 8.221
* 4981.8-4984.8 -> 8.795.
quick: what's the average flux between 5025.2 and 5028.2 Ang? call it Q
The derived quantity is 9.06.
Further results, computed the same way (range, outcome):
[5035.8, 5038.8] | 10.5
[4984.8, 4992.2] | 9.05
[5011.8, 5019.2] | 9.34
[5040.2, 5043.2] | 9.75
